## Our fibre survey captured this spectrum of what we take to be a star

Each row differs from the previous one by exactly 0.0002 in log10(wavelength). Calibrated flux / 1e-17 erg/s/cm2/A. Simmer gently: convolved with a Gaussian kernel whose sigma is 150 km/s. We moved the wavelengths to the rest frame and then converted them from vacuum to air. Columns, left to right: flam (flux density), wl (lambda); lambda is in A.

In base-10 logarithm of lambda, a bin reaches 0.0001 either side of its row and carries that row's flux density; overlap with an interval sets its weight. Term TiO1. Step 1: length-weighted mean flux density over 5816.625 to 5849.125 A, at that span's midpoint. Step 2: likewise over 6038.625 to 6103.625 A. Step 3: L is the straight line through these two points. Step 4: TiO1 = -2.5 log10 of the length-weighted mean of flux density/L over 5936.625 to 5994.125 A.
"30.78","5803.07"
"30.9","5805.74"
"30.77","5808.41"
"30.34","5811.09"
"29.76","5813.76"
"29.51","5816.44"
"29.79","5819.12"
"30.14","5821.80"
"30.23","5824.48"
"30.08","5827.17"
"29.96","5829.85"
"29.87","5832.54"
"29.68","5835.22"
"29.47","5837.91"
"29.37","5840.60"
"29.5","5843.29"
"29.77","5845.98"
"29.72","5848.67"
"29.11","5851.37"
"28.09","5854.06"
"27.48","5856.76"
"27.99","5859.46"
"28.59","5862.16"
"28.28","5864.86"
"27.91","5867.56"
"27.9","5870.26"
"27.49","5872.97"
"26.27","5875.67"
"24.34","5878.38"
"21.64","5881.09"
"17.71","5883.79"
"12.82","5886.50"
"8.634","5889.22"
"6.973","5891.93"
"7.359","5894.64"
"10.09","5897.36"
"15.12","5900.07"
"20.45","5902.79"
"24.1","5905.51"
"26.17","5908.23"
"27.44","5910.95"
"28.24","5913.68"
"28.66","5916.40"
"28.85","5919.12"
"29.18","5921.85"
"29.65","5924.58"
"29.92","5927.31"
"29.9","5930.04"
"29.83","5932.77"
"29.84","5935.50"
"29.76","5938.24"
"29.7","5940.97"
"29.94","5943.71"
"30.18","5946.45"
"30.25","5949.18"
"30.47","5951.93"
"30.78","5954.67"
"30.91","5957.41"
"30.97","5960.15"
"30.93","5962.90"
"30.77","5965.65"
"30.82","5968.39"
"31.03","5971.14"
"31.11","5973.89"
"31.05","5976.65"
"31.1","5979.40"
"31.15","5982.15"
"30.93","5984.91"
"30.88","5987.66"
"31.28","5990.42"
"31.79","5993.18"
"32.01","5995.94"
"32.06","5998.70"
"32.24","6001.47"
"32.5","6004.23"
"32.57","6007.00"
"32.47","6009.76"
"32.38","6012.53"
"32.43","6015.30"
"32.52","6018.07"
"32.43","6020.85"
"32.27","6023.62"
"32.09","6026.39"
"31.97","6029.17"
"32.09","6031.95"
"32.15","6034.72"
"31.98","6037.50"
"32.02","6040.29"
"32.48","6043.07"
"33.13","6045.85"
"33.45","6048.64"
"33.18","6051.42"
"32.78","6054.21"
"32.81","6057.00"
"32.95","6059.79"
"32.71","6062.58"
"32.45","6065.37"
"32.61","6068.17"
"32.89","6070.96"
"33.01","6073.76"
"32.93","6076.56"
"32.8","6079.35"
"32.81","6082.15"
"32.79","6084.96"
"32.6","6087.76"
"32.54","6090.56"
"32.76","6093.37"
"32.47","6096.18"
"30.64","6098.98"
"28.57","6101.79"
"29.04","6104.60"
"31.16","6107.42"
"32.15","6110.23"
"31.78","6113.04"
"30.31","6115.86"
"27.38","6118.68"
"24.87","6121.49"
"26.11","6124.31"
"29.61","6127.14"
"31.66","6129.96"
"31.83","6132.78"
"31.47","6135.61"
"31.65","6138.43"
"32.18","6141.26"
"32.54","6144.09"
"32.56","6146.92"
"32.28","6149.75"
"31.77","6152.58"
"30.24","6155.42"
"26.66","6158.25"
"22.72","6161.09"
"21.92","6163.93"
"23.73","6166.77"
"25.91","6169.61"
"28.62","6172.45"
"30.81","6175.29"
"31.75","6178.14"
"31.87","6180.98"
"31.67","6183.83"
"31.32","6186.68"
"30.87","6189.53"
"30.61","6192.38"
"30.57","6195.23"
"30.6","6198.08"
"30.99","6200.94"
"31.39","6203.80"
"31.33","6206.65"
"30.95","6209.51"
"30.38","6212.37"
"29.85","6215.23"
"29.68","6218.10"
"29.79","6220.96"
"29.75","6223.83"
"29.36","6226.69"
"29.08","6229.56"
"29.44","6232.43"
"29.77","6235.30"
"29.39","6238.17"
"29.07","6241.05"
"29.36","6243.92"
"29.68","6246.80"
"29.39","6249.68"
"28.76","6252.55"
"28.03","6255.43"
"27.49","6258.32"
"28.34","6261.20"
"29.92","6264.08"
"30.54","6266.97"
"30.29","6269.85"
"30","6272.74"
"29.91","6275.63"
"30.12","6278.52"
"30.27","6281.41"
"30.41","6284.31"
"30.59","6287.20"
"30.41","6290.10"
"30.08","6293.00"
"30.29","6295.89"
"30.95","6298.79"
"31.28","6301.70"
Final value 0.02 mag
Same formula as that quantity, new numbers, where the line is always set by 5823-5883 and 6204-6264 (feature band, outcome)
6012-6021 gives -0.13 mag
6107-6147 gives -0.05 mag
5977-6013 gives -0.11 mag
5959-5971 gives -0.08 mag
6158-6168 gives 0.24 mag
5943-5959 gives -0.07 mag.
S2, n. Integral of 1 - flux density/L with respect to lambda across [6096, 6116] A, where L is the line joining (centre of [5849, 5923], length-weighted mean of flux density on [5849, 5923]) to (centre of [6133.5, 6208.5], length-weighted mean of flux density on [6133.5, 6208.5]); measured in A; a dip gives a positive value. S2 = -1.7 A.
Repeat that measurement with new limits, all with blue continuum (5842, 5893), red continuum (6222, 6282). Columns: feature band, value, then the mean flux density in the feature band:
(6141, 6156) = -2.12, 32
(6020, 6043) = -4.91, 32.1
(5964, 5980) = -3.29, 31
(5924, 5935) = -2.07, 29.8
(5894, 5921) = 2.91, 22.2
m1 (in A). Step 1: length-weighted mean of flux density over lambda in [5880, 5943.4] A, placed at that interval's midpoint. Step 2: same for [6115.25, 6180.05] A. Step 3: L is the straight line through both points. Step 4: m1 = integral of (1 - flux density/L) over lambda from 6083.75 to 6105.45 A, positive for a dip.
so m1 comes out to -3.0 A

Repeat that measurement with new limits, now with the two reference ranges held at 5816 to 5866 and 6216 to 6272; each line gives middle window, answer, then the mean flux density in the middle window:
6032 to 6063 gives -3.5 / 32.7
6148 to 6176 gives 1.8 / 27.4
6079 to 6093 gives -1.6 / 32.7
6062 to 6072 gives -1.1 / 32.7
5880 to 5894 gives 7.8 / 13.1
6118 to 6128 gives 0.9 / 26.8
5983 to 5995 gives -0.8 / 31.2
